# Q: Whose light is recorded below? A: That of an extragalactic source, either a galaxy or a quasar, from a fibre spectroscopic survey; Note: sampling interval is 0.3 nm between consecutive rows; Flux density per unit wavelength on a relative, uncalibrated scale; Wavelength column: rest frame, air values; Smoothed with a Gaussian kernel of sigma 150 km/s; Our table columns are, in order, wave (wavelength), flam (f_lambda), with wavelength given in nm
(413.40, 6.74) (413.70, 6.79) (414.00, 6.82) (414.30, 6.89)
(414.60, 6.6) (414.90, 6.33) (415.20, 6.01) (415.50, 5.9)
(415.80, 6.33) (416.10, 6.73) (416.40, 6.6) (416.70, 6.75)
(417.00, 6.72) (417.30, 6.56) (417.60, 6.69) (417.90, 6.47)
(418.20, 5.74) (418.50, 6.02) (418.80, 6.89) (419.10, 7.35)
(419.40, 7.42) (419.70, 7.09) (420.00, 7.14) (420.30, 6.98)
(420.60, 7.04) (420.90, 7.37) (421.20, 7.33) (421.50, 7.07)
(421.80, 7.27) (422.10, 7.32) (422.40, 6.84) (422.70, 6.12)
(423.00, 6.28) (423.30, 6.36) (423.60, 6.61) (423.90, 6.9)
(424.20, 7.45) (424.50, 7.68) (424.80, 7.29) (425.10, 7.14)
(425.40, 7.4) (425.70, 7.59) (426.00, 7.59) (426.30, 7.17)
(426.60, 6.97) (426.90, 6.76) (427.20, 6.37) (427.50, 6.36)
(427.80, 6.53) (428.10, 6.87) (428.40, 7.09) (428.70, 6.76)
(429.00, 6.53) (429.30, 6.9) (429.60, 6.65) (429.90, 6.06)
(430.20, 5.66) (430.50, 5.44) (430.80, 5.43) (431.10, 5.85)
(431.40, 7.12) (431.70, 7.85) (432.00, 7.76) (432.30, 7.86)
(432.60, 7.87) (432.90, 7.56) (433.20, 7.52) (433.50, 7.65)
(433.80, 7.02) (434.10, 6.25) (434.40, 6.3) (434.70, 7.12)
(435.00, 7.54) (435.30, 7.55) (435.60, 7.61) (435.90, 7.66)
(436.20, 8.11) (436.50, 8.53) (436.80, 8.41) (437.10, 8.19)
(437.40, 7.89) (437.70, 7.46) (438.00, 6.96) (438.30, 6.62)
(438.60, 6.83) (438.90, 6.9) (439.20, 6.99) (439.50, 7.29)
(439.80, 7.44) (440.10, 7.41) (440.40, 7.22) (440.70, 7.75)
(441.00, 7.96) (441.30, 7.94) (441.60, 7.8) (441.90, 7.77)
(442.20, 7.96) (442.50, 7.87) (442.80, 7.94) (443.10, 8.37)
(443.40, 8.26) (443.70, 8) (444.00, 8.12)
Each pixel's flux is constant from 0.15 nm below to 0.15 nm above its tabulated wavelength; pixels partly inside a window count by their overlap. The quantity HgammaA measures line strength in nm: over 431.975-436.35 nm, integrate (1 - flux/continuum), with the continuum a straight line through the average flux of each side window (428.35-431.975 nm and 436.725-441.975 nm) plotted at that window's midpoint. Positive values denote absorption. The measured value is -0.324 nm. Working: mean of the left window 6.47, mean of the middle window 7.42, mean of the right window 7.47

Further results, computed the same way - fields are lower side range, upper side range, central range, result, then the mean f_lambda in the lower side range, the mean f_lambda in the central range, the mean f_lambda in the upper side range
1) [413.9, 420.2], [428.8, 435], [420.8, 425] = -0.177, 6.62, 6.99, 6.84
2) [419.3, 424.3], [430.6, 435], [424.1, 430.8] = 0.219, 6.97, 6.79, 7.08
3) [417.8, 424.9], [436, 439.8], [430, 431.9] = 0.263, 6.92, 6.26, 7.51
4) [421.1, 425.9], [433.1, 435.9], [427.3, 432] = 0.405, 7.04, 6.51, 7.19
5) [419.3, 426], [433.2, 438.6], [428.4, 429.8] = 0.103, 7.09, 6.73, 7.45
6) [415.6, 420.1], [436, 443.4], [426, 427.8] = 0.078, 6.69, 6.78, 7.66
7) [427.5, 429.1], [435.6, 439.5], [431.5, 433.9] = -0.178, 6.73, 7.64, 7.54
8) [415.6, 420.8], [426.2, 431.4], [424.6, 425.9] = -0.165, 6.73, 7.38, 6.45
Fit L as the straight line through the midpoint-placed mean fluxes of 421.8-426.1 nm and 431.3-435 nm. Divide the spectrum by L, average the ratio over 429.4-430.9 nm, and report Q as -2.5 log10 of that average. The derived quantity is 0.22 mag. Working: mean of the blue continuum 7.04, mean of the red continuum 7.33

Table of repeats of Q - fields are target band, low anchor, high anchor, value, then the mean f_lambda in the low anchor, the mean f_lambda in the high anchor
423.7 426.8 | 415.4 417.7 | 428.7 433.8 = -0.088 mag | 6.55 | 6.86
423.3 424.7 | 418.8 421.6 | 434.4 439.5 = 0.026 mag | 7.18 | 7.48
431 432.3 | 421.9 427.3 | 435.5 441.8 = 0.002 mag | 7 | 7.57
